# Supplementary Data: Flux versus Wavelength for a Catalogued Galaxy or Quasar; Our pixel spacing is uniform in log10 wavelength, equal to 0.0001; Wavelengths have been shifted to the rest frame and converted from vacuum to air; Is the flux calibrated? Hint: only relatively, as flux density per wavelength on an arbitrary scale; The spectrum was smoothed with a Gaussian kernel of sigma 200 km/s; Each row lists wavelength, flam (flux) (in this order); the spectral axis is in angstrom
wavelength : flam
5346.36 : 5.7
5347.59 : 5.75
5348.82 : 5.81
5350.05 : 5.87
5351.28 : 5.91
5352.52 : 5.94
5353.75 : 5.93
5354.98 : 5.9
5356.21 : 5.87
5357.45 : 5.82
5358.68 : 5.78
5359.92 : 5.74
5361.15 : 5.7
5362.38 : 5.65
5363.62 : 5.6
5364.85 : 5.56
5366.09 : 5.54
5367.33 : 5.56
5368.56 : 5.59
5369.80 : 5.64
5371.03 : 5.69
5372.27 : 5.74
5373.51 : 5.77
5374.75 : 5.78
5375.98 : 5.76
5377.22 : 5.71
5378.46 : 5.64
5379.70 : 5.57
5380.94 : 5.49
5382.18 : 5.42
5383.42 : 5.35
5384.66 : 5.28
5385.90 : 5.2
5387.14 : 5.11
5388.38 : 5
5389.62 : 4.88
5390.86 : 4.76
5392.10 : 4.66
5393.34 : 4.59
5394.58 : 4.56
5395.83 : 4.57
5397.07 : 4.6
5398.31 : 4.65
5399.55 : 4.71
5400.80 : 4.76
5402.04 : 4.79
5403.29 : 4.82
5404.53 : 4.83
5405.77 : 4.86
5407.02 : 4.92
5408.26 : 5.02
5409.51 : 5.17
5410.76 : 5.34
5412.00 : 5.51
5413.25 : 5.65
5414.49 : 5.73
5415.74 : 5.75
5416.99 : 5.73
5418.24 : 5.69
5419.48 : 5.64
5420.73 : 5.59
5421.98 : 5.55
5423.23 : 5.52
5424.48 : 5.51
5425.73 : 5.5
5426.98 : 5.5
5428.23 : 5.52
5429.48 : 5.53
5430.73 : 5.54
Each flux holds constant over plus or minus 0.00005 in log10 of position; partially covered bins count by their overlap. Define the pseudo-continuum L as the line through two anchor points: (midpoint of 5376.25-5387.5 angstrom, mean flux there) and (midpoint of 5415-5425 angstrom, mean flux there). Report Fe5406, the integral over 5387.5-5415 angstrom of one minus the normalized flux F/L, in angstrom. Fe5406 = 3.0 angstrom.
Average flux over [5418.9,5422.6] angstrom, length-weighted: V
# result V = 5.59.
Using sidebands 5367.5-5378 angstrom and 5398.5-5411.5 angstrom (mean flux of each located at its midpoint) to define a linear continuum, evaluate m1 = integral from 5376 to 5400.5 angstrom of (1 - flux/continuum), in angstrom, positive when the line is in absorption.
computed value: 1.3 angstrom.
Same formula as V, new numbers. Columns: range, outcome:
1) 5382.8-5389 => 5.19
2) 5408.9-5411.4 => 5.26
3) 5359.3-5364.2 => 5.67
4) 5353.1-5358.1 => 5.89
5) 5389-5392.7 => 4.77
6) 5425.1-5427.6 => 5.5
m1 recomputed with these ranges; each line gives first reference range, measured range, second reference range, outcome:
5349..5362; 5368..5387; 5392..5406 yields -1.1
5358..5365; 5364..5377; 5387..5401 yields -0.6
